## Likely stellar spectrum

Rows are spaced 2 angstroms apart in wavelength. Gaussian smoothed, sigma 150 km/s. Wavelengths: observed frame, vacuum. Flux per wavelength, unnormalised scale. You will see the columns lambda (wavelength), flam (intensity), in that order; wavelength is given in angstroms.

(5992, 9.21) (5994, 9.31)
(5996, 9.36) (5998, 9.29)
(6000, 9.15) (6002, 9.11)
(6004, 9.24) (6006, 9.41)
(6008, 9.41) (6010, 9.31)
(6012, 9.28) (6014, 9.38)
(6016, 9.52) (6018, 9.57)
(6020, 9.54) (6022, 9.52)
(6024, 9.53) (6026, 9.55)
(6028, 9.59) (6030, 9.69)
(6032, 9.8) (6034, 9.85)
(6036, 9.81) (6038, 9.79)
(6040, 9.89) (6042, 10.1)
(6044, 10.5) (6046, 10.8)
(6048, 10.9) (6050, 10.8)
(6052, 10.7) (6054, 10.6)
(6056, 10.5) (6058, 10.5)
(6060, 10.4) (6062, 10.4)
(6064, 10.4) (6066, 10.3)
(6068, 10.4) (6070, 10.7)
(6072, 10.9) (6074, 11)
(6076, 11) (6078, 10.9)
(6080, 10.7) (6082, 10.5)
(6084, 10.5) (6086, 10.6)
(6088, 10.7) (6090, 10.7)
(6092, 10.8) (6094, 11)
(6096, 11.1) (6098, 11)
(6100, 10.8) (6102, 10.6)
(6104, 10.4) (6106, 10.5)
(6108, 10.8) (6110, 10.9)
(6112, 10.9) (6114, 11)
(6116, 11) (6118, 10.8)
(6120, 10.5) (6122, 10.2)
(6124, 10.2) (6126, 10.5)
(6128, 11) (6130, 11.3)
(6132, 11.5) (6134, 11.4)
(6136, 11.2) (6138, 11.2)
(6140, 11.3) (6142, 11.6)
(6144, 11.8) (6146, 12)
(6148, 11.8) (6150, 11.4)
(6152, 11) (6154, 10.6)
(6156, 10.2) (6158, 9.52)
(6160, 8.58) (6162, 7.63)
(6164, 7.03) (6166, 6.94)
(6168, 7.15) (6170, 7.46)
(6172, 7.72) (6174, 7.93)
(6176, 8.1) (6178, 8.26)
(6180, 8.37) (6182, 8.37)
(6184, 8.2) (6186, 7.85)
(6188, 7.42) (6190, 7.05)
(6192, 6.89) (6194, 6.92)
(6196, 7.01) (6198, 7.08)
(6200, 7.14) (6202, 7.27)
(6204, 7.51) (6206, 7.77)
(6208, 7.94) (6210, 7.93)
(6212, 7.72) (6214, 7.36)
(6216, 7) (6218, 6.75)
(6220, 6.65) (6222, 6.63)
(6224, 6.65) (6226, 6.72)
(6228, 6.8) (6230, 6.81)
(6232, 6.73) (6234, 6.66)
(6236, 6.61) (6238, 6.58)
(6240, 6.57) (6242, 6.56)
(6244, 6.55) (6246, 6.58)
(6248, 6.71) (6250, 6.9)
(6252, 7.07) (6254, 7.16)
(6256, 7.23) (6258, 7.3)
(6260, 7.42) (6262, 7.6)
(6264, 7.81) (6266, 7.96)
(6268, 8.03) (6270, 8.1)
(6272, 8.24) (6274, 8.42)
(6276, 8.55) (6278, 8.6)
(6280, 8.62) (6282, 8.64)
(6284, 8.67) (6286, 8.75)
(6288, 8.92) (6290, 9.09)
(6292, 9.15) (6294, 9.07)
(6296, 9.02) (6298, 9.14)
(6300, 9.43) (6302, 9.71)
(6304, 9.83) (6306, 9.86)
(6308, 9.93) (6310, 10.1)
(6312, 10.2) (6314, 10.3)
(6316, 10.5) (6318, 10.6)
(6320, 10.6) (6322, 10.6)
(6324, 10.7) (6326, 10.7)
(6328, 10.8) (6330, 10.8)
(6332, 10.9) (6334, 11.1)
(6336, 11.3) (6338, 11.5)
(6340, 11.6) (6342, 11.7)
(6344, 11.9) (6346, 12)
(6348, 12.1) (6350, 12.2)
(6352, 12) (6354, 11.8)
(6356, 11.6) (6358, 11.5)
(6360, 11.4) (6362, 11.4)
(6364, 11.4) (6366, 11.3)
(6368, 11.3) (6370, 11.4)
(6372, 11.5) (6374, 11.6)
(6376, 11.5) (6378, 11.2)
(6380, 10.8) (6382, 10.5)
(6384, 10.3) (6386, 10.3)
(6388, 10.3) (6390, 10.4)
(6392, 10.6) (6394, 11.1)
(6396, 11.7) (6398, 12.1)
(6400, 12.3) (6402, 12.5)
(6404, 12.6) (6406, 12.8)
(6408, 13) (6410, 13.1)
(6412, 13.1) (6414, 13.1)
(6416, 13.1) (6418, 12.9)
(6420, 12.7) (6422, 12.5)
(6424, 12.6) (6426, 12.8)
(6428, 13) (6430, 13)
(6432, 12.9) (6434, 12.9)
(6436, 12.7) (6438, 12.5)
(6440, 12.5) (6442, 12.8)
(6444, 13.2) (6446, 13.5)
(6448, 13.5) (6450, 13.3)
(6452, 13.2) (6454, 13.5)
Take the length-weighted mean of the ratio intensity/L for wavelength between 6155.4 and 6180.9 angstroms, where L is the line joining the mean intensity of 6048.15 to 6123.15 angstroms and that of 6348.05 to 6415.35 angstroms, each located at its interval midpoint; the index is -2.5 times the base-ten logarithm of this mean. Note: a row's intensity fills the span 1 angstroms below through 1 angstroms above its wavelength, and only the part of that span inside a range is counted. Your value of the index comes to 0.34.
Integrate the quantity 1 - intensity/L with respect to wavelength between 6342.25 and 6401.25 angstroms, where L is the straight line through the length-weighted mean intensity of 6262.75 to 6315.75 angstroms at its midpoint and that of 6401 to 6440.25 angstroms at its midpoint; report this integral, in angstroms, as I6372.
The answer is 0.0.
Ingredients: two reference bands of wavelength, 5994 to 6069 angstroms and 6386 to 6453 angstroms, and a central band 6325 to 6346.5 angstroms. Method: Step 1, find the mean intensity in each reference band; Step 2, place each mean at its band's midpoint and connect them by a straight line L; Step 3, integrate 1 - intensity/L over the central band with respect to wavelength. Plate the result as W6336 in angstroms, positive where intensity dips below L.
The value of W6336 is 1.2 angstroms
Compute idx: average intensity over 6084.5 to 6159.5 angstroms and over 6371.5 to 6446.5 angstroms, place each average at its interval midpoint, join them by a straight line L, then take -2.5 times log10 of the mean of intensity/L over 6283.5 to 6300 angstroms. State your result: 0.278 mag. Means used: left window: 10.9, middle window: 9.01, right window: 12.2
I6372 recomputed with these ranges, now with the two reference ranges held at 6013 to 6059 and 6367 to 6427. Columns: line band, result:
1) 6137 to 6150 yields -1.27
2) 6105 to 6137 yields -1.24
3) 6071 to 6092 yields -1.03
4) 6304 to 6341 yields 2.68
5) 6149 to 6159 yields 0.07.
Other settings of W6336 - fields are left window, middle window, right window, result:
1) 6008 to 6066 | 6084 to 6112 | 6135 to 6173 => -2.4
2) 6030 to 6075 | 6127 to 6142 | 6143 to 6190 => -3.2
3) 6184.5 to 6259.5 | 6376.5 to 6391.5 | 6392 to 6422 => 1.6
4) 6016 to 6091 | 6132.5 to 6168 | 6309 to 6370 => 1.2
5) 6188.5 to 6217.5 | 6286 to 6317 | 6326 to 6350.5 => 2.2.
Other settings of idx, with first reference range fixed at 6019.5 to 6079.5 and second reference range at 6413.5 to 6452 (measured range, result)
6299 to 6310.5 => 0.224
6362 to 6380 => 0.103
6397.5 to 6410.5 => 0.008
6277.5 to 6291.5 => 0.331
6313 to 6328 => 0.150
